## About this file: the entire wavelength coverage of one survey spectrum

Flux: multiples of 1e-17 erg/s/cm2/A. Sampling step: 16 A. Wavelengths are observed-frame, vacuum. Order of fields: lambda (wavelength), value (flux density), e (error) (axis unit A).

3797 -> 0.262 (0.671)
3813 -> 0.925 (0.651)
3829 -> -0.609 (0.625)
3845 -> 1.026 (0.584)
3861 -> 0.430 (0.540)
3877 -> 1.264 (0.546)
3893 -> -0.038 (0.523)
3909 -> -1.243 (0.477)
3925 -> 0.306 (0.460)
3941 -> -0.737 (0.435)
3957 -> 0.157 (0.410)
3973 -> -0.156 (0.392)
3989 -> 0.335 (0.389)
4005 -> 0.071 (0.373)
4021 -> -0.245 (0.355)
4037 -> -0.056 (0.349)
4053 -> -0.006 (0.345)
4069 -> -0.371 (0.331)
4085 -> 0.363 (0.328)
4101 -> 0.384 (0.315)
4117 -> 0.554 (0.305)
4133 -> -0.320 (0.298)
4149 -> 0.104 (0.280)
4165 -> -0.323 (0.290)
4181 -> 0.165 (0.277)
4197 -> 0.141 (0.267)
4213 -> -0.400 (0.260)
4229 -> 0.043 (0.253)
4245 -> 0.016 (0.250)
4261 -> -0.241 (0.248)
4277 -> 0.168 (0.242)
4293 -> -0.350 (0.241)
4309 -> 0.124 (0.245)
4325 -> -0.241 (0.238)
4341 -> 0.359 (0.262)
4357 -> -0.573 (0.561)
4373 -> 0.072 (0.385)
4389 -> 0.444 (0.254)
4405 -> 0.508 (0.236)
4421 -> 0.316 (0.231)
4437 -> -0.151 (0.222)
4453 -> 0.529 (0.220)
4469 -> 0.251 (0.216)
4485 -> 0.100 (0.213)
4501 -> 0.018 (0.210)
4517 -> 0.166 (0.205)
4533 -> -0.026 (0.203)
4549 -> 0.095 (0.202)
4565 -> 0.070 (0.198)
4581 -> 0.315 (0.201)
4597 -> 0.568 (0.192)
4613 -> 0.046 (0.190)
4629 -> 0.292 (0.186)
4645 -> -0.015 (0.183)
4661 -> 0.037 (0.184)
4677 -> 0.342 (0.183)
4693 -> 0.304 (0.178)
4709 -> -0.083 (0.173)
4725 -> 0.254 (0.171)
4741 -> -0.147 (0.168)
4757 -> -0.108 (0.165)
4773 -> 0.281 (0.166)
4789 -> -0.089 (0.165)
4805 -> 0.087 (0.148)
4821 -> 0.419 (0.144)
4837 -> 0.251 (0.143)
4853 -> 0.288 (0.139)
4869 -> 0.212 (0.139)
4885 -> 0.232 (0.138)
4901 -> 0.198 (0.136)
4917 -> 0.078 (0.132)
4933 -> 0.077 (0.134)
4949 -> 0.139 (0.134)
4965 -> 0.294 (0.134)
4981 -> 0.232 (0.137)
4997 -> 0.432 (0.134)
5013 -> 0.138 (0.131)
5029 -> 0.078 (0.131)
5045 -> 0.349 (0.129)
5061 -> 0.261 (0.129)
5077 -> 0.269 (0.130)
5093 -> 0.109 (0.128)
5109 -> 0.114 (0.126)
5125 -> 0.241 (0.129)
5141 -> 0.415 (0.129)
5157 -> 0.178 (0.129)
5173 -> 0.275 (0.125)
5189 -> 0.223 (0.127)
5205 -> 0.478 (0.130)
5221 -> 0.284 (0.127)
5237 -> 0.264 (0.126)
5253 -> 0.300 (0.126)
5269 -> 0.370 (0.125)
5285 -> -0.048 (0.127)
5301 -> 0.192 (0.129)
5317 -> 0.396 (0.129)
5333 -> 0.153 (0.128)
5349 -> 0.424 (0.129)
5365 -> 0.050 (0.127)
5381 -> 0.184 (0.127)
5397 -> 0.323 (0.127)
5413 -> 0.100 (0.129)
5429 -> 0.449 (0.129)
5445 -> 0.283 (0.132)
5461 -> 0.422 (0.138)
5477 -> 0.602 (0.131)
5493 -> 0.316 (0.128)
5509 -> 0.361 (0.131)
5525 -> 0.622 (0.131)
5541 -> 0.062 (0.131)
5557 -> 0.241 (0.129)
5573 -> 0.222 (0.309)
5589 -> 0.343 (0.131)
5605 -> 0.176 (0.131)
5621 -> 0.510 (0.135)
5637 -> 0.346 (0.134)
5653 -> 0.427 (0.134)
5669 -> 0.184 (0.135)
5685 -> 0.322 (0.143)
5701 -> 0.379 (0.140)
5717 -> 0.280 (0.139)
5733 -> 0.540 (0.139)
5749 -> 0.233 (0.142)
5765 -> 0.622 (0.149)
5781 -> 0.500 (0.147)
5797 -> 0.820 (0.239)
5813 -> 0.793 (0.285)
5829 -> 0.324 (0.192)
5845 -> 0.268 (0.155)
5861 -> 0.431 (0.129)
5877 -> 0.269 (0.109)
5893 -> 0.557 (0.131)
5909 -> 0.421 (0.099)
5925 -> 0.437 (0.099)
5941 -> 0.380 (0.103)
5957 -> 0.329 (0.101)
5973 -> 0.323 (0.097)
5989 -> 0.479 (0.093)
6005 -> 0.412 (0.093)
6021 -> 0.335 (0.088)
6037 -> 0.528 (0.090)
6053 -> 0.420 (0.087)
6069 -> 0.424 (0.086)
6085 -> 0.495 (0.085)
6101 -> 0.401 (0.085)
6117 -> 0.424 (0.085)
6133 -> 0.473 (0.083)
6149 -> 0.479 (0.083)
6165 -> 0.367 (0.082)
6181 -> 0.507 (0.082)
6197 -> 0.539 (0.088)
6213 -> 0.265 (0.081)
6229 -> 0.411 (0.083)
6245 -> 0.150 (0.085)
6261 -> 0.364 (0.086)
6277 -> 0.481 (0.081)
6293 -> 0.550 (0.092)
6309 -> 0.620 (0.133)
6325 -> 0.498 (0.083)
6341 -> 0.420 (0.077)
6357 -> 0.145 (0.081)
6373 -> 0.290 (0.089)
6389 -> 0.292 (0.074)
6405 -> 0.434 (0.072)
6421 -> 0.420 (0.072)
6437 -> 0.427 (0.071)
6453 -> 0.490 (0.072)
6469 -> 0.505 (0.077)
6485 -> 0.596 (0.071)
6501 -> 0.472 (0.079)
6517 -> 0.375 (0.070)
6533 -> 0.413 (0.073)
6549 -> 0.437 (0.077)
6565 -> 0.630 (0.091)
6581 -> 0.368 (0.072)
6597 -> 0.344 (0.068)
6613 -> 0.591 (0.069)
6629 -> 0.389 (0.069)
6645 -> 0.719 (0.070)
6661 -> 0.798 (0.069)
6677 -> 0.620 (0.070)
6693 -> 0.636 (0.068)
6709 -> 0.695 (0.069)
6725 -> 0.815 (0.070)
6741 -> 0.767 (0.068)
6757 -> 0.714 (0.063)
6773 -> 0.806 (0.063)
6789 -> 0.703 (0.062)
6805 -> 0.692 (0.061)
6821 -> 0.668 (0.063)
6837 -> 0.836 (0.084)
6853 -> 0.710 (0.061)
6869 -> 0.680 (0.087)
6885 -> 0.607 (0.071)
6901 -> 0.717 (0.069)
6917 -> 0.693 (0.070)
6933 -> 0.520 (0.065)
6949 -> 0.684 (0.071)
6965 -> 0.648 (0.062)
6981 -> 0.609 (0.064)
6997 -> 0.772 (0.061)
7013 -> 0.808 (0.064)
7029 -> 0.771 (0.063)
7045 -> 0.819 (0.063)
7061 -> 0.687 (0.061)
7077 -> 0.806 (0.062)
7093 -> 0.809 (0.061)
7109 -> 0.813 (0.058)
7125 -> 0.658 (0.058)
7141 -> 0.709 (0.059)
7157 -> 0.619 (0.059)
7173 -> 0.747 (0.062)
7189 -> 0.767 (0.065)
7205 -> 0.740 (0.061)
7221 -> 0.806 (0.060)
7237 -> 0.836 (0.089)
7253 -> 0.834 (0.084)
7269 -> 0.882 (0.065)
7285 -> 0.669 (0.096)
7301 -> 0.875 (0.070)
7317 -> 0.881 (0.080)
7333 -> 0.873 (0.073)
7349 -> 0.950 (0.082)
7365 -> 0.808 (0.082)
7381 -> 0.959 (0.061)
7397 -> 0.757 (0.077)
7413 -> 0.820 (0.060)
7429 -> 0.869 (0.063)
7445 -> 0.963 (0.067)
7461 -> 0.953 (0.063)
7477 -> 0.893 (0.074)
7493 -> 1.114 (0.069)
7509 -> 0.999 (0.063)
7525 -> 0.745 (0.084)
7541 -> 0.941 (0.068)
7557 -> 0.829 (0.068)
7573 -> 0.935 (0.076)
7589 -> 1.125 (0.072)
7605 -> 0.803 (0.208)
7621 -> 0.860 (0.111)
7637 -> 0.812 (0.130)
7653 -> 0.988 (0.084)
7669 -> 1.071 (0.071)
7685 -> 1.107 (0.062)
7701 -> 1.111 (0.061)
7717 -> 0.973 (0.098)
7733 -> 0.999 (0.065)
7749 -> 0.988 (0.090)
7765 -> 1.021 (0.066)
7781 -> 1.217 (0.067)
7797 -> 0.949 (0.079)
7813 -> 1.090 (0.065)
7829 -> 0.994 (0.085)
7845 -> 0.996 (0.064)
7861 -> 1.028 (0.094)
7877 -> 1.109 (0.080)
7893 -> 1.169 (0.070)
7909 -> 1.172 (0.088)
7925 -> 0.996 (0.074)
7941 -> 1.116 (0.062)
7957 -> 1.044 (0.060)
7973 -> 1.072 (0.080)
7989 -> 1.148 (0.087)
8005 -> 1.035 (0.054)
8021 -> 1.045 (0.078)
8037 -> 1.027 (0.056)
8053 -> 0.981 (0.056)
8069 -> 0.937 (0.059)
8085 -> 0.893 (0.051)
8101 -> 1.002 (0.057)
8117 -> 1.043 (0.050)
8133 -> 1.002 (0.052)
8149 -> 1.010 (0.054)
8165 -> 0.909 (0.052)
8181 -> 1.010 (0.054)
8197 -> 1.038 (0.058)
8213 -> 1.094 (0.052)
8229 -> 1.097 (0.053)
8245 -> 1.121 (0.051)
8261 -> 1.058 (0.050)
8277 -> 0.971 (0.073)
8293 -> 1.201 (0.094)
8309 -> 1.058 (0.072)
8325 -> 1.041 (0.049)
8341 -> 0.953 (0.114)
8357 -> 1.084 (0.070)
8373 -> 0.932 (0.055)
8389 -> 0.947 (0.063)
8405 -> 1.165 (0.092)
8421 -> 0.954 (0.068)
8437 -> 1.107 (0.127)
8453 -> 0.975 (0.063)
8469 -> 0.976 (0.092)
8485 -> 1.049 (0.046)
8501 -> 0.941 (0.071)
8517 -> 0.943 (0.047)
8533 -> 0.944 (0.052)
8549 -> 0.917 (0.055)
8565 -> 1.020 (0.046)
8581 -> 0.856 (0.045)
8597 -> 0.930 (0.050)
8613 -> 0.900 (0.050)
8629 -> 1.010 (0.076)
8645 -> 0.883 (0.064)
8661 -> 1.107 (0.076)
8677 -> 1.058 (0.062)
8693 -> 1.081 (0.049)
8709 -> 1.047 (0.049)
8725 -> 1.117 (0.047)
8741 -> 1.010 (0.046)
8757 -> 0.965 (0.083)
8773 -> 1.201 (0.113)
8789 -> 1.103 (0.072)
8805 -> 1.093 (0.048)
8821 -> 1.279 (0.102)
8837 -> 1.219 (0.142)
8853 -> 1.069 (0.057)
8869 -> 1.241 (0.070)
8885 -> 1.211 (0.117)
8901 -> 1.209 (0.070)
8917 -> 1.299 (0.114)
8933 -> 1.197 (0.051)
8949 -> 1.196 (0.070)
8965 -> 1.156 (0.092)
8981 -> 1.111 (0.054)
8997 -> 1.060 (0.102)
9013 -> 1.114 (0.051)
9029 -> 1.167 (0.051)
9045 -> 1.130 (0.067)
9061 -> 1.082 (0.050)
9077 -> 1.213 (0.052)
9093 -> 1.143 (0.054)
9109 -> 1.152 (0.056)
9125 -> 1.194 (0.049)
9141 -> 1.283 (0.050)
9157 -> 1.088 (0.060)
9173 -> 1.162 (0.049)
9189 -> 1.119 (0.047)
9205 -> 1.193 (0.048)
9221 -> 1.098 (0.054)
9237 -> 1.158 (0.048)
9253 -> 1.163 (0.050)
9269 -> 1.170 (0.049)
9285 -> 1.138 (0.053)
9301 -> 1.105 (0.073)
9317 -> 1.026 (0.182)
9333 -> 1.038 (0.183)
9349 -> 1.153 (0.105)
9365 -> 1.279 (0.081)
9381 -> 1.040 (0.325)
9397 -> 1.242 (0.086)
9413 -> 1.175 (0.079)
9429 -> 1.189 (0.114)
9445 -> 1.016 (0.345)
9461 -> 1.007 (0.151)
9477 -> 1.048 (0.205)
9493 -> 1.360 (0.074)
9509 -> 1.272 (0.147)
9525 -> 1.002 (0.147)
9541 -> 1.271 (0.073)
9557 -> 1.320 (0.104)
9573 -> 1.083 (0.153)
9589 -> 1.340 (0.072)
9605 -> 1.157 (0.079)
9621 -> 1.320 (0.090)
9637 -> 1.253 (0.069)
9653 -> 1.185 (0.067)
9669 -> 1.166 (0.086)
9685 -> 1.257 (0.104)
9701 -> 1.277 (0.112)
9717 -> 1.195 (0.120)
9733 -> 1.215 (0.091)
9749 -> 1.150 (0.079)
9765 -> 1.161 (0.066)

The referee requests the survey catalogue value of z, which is 0.66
